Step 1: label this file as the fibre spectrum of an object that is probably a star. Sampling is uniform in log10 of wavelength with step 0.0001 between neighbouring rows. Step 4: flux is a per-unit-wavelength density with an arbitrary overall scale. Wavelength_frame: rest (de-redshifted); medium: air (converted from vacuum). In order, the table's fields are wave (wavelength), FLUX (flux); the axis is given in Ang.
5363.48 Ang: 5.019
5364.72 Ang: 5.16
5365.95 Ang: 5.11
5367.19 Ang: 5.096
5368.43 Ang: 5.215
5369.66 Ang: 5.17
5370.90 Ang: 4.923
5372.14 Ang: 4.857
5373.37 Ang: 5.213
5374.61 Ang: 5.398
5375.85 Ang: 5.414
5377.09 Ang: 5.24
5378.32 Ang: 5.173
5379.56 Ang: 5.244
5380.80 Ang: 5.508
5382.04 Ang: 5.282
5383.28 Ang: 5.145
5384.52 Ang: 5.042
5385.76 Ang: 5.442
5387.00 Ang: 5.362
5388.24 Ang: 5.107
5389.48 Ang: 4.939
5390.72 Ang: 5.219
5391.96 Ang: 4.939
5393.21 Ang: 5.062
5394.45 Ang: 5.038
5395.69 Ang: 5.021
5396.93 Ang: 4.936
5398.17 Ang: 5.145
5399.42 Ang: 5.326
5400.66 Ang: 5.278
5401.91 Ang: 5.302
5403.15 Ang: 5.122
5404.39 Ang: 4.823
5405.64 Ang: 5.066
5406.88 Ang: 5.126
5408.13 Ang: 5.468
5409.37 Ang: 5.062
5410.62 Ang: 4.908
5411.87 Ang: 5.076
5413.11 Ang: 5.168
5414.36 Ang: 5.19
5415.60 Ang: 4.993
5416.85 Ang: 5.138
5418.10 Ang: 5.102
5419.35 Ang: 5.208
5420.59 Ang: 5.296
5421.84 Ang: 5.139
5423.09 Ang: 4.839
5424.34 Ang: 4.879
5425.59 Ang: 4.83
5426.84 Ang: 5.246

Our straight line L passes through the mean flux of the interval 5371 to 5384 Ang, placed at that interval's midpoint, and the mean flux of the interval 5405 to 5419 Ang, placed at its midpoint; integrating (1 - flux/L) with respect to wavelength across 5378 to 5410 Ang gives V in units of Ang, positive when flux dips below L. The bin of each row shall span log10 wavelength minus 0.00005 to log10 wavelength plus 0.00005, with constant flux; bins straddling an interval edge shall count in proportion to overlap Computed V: 0.1 Ang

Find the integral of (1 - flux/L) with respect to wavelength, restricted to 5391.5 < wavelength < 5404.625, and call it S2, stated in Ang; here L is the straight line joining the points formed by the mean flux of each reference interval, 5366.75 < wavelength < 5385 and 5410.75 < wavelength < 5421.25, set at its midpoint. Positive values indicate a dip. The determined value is 0.2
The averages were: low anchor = 5.2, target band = 5.1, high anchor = 5.14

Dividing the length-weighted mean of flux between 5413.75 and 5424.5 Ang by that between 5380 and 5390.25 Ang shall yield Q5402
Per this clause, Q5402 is 0.97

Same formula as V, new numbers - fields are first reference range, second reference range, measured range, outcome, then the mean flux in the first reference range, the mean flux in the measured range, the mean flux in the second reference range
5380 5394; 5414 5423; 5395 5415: 0.1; 5.18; 5.13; 5.13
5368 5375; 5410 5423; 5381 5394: -0.1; 5.12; 5.16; 5.11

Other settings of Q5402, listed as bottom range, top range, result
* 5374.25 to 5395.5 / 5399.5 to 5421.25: 0.99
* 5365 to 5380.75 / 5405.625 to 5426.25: 0.98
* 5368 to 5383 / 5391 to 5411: 0.98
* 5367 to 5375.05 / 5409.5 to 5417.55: 0.99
